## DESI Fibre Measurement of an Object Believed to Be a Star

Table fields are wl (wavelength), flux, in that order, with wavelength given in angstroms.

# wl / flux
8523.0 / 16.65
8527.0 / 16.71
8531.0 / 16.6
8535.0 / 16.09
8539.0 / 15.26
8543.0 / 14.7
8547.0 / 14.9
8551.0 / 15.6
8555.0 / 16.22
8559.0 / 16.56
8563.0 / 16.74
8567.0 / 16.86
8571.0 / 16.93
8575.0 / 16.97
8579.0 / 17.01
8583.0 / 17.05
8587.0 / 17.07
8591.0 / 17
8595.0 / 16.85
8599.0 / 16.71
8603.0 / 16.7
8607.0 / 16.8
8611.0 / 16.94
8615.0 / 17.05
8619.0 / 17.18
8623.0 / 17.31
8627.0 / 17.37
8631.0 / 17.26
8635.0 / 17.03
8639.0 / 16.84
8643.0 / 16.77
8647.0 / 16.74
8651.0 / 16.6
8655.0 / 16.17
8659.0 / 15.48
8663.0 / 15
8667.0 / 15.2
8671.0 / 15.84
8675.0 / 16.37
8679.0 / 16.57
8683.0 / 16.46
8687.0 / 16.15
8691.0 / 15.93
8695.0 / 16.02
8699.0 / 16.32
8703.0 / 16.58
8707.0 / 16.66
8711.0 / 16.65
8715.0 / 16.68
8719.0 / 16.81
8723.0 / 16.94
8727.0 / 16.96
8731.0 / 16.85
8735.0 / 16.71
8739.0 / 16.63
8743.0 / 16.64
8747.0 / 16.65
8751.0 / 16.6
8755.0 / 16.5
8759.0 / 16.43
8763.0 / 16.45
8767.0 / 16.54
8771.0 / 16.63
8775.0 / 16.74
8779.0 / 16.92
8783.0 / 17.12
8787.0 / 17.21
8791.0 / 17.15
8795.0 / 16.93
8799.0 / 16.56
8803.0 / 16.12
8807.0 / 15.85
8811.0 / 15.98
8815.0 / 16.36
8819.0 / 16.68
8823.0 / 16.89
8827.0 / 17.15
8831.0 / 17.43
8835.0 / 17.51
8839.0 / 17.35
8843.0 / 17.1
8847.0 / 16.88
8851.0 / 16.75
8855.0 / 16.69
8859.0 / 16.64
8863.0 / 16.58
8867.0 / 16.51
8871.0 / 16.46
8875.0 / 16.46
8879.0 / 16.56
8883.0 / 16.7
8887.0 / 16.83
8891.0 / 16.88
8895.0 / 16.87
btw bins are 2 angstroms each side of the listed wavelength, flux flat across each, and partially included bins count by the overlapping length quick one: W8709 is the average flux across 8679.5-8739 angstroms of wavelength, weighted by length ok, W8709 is 16.6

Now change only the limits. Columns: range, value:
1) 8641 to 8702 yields 16.1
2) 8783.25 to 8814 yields 16.6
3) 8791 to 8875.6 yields 16.7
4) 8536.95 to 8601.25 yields 16.4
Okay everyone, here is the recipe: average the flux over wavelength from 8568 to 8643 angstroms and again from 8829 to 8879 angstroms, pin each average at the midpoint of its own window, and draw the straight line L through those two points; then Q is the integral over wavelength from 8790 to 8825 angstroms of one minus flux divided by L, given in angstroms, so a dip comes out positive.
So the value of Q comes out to 0.8 angstroms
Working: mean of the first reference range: 17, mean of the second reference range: 16.9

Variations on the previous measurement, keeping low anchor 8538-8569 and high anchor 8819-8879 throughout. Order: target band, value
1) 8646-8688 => 0.6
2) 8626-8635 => -0.6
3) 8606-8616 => -0.5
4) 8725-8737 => -0.3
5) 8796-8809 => 0.4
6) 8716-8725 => -0.2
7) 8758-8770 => 0.1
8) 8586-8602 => -0.9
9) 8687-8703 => 0.2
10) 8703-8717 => -0.2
